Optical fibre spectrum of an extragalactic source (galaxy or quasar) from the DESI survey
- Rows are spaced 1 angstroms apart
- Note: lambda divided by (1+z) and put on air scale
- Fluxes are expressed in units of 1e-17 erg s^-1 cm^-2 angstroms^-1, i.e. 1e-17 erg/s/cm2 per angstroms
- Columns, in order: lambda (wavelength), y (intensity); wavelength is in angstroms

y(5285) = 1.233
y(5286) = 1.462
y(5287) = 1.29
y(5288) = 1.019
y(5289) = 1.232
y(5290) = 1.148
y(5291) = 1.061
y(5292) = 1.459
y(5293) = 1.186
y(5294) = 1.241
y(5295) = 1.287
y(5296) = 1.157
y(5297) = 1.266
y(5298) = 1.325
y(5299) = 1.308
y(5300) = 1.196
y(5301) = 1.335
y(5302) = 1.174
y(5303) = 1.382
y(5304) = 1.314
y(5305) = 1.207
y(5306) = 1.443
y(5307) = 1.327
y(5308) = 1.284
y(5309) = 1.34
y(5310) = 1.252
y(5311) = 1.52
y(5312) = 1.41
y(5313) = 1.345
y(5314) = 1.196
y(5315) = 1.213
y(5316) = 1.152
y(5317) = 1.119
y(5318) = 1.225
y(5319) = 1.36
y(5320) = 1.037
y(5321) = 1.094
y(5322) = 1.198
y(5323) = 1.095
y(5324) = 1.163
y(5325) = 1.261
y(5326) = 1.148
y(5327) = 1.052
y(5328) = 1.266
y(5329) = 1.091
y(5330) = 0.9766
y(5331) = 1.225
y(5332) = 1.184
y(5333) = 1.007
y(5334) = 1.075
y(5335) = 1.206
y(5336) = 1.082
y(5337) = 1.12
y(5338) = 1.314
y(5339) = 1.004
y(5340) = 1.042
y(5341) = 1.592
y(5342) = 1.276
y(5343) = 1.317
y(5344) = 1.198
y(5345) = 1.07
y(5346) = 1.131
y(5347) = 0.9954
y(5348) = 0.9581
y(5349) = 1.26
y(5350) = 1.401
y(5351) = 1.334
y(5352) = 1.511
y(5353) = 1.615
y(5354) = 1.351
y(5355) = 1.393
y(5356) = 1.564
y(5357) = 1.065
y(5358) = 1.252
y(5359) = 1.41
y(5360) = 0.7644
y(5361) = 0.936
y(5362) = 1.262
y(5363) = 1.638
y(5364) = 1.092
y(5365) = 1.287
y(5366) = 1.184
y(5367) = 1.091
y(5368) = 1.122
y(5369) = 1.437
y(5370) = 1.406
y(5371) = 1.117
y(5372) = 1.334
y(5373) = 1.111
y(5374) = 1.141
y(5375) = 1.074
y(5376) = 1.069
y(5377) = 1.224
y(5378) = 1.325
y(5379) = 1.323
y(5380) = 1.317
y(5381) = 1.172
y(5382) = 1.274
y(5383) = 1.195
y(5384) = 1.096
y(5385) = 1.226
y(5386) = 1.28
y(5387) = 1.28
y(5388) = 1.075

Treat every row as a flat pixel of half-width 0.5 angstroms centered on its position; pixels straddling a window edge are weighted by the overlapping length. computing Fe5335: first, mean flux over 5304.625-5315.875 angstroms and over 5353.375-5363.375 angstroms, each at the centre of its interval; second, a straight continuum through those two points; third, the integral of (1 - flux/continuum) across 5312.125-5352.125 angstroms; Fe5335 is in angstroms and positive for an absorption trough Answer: 3.4 angstroms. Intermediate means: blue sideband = 1.32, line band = 1.18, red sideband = 1.26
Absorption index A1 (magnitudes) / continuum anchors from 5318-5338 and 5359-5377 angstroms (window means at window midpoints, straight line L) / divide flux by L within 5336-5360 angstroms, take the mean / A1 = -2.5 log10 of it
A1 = -0.078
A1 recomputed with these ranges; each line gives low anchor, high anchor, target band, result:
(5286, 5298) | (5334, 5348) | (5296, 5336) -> -0.02 mag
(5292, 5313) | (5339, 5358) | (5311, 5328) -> 0.08 mag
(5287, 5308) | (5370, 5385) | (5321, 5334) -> 0.09 mag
